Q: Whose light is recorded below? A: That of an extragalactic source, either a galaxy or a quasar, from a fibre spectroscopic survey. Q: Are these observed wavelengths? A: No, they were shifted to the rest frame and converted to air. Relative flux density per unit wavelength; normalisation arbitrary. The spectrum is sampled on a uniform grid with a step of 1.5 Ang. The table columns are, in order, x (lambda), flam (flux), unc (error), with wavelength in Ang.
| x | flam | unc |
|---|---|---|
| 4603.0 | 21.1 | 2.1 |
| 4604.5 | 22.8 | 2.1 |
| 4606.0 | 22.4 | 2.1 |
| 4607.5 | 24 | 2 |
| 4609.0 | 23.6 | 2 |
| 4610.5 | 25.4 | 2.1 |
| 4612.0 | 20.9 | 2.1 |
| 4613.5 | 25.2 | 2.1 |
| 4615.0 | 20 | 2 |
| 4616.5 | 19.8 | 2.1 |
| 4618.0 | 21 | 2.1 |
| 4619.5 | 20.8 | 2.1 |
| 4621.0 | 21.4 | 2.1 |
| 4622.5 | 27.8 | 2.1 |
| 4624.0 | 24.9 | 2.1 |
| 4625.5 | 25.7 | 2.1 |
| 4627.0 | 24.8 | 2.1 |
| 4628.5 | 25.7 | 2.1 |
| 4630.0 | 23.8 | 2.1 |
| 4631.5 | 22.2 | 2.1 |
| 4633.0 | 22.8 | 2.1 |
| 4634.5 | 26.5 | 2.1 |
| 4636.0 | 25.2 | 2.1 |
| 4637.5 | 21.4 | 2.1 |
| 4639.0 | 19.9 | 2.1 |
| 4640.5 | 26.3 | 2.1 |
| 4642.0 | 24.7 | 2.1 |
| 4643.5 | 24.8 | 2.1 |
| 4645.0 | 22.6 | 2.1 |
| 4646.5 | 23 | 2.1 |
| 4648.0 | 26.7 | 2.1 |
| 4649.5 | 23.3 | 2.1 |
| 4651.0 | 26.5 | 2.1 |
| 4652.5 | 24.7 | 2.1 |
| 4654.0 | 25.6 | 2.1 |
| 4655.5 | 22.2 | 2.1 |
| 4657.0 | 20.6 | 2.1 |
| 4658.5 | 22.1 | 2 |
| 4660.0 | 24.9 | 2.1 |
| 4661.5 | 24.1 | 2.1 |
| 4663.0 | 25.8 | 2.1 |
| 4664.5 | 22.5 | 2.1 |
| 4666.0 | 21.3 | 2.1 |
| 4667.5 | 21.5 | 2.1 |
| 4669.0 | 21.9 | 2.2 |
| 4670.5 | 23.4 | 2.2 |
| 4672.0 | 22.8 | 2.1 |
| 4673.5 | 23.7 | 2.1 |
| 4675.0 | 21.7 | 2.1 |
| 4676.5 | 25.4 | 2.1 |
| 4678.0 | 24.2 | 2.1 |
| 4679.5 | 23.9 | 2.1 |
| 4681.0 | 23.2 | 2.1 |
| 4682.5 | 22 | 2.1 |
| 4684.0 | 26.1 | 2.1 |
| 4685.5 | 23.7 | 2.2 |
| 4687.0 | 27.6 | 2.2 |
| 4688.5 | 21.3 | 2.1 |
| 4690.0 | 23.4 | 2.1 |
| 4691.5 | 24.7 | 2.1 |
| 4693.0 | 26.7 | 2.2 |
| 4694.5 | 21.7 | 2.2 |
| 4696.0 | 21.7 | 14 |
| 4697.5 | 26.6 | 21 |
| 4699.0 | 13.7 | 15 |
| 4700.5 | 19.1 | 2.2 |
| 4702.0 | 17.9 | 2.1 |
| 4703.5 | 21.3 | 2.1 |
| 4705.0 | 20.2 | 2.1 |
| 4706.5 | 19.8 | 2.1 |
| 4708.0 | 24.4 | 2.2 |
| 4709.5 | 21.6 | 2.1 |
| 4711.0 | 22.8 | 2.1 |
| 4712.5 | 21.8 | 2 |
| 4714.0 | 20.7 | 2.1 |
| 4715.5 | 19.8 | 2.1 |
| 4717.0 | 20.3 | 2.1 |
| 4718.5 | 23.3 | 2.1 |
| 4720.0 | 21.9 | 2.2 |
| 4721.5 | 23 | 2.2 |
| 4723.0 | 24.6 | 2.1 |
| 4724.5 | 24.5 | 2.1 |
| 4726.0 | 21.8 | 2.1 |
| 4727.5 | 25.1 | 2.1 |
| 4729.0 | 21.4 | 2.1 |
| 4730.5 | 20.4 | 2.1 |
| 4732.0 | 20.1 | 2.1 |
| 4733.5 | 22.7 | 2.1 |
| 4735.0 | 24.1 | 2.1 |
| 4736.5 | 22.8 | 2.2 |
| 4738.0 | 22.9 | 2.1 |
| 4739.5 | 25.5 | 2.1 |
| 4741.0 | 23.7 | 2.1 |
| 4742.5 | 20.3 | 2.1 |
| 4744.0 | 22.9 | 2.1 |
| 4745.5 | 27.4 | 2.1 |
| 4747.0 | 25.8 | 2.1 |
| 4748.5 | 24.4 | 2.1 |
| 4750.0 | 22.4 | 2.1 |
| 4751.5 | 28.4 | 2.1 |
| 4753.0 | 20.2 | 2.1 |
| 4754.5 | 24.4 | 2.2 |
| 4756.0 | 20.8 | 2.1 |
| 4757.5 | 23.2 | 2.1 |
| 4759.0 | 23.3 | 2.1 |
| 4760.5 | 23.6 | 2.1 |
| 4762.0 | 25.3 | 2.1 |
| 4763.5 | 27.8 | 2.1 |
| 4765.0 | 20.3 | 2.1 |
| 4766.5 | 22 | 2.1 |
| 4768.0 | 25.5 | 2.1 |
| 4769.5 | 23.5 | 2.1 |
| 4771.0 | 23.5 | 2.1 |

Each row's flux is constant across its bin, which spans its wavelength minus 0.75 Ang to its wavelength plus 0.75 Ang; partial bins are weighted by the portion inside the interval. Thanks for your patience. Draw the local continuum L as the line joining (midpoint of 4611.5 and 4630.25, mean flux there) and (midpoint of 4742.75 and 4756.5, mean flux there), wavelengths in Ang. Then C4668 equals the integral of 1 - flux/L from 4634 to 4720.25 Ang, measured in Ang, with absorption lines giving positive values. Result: 2.29 Ang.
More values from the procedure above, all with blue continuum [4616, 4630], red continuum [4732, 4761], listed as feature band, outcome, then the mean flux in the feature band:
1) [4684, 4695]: -0.4 Ang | 24.3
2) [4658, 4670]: 0.3 Ang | 23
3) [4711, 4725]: 0.8 Ang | 22.2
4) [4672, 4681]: 0.0 Ang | 23.6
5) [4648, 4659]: -0.1 Ang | 23.8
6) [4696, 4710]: 1.8 Ang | 20.6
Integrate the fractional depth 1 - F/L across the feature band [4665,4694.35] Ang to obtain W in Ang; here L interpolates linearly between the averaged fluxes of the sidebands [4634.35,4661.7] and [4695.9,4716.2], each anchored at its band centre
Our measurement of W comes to -1.8 Ang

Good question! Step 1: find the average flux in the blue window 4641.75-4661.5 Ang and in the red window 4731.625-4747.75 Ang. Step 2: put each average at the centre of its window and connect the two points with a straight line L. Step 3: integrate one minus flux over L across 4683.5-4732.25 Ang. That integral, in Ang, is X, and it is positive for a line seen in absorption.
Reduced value 3.1 Ang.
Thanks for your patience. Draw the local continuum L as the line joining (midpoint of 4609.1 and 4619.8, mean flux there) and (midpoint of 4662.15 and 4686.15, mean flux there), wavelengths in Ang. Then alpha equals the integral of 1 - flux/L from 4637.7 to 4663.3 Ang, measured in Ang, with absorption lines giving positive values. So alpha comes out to -1.2 Ang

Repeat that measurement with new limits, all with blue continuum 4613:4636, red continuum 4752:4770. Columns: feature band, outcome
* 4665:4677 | 0.4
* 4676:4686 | -0.2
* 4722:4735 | 0.4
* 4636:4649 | -0.1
